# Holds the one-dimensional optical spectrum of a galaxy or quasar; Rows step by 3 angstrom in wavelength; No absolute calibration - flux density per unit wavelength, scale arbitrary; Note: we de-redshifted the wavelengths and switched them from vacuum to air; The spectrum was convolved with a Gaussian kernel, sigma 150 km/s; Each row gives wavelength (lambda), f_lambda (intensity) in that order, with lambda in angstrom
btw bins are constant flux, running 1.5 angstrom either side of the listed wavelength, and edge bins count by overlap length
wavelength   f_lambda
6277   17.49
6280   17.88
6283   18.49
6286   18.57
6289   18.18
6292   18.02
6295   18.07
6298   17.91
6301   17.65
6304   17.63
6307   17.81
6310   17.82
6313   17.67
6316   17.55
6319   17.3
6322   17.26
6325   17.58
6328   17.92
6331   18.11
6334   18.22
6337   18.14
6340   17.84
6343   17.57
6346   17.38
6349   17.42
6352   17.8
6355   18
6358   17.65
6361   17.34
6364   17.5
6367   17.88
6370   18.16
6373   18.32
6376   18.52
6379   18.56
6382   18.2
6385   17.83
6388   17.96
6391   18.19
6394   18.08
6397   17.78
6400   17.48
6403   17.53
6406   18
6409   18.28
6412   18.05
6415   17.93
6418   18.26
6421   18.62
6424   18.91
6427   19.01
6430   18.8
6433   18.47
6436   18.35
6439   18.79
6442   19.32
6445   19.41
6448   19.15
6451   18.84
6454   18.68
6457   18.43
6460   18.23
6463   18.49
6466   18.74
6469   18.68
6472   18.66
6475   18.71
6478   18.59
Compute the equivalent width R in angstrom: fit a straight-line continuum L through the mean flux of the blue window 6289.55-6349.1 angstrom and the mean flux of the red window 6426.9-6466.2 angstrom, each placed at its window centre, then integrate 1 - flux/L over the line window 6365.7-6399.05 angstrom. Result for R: 0.2 angstrom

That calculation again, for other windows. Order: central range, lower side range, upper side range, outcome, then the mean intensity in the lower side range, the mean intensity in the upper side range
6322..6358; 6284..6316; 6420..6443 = 0.8 angstrom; 17.9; 18.8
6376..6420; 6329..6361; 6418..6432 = 1.0 angstrom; 17.8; 18.8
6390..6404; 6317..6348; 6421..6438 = 0.4 angstrom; 17.7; 18.7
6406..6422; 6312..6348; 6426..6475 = 0.2 angstrom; 17.7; 18.7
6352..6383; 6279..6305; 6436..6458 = 0.8 angstrom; 18.1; 18.9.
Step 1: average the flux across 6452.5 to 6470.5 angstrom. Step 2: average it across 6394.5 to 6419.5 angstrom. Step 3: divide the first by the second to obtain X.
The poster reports 1.0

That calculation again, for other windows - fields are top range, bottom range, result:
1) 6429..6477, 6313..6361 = 1.06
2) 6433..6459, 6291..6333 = 1.06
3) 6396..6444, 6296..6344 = 1.03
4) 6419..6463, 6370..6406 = 1.04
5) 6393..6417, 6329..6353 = 1.00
